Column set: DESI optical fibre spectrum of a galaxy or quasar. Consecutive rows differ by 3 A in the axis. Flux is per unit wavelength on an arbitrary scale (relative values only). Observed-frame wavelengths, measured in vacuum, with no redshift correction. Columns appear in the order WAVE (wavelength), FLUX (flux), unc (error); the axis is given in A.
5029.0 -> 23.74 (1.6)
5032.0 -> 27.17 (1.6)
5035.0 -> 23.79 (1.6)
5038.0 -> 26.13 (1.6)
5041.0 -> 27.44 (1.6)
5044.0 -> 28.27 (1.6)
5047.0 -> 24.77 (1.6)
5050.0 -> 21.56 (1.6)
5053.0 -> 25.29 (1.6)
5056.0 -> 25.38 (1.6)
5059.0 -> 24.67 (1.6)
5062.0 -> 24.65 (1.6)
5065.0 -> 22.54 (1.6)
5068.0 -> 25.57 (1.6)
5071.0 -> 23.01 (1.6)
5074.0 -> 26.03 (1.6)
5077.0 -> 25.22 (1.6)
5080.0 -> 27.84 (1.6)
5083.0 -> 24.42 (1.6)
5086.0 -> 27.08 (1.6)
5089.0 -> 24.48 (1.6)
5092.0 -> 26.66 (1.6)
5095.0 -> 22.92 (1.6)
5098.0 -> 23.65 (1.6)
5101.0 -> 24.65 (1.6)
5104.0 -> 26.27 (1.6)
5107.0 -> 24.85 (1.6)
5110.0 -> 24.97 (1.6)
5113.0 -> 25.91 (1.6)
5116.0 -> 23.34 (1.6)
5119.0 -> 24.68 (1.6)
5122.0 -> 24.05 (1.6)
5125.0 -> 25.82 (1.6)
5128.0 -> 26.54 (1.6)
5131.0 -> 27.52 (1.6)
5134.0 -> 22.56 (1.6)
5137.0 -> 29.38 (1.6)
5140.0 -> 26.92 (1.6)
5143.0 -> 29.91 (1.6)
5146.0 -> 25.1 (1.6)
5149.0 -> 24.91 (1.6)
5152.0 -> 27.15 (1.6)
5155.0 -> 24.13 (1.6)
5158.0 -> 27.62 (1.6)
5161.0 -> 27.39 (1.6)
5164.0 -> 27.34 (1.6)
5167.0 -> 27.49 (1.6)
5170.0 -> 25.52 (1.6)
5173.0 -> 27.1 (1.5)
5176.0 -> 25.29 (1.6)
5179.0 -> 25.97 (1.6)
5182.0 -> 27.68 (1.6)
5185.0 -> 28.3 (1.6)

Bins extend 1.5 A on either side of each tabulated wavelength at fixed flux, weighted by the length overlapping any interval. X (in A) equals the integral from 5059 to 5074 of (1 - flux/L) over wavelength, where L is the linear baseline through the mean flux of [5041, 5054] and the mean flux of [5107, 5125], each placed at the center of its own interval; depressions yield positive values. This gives 0.5 A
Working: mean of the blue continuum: 25.2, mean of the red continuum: 24.7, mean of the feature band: 24.2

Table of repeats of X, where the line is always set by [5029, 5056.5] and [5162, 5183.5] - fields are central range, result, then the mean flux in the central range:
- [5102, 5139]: 0.94 A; 25.5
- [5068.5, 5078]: 0.34 A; 24.8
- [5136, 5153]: -0.51 A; 27.2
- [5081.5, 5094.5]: 0.21 A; 25.4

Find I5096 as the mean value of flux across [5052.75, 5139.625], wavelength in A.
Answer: 25.2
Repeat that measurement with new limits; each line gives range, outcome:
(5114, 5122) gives 24.1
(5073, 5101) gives 25.3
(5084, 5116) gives 25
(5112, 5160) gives 26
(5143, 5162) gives 26.3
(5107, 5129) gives 25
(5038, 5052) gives 25.6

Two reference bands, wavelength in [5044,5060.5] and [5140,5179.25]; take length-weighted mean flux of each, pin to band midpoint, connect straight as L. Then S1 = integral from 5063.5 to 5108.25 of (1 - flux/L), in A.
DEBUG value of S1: 0.47 A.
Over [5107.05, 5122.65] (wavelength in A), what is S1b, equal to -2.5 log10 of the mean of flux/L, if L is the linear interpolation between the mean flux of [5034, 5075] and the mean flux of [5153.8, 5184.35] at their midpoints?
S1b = 0.05 mag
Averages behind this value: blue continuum 24.9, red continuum 26.6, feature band 24.6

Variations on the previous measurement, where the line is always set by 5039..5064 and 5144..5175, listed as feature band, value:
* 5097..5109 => 0.04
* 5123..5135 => 0.02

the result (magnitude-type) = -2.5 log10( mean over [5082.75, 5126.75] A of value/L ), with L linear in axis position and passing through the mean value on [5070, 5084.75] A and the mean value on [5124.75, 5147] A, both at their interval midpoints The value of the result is 0.05 mag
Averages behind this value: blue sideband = 25.4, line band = 24.9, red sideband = 26.8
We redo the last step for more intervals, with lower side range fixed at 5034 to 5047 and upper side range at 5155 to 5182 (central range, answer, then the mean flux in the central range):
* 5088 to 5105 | 0.07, 24.7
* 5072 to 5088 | 0.02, 26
